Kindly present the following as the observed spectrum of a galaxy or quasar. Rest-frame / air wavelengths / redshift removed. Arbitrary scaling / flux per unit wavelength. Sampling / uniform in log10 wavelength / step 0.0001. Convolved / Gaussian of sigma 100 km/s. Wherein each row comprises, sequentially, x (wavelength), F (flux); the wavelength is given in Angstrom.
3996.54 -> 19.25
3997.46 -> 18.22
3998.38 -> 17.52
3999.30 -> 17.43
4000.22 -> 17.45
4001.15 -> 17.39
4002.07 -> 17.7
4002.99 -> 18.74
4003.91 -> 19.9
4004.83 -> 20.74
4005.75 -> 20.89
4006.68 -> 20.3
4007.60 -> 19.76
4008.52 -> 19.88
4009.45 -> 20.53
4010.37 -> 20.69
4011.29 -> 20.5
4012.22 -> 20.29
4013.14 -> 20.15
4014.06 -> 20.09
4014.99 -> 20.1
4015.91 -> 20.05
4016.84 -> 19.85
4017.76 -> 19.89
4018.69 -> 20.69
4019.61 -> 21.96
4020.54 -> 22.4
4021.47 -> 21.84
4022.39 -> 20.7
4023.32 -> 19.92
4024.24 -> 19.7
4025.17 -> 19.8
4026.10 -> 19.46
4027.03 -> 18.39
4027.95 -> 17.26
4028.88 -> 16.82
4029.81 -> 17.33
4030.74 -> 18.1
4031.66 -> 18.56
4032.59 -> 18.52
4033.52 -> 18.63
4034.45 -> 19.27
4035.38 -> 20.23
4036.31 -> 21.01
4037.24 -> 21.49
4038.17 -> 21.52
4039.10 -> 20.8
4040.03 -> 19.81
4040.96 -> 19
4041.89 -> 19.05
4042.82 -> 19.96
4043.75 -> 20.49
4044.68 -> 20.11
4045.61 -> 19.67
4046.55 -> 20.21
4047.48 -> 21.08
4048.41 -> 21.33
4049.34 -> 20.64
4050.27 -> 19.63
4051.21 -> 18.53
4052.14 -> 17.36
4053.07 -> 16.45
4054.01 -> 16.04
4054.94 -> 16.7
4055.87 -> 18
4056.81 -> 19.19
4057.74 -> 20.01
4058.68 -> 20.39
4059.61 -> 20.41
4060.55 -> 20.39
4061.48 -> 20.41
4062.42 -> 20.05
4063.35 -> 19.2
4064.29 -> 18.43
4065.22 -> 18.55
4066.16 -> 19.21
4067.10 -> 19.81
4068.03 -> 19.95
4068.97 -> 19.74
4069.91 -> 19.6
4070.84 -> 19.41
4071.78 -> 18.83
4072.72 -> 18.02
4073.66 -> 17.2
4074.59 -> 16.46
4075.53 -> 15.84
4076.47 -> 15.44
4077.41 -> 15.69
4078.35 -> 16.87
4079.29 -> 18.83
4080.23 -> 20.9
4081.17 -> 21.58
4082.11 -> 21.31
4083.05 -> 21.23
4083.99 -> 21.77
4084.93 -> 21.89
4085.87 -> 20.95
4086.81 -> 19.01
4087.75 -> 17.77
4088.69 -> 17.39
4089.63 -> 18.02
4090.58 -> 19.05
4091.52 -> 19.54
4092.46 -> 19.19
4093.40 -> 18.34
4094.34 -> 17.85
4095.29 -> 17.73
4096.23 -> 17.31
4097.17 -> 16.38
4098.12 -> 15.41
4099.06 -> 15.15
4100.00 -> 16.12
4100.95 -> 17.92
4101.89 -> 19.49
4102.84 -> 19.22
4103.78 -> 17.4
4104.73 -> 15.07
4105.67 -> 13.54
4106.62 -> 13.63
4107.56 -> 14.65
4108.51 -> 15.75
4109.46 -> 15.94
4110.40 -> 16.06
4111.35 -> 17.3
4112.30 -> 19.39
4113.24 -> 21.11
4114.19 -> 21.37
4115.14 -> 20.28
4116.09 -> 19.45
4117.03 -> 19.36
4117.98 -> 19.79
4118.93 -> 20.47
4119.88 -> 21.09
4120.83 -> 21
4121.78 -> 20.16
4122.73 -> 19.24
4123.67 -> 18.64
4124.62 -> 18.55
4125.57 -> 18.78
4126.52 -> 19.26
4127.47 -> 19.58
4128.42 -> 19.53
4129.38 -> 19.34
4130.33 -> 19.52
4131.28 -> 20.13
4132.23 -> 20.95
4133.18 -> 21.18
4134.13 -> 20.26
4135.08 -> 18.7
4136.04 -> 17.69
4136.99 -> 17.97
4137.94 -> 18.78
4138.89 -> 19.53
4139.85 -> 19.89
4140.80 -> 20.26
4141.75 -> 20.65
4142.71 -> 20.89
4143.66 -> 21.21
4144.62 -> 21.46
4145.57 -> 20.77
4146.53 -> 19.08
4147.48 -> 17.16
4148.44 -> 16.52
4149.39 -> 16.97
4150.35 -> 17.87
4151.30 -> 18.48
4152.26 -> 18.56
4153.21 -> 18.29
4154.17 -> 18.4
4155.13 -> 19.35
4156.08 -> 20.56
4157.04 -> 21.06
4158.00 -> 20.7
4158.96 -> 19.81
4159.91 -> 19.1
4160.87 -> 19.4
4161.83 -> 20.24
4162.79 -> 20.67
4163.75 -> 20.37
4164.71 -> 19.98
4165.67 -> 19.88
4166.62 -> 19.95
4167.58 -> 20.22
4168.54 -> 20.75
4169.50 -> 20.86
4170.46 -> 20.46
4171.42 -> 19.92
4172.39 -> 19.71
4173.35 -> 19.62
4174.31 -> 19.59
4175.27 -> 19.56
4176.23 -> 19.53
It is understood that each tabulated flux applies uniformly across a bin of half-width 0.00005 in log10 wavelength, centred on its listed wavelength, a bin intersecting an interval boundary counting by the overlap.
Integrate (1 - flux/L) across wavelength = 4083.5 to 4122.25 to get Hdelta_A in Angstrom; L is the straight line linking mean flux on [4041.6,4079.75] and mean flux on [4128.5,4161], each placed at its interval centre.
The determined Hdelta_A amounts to 1.8 Angstrom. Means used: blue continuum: 18.9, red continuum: 19.4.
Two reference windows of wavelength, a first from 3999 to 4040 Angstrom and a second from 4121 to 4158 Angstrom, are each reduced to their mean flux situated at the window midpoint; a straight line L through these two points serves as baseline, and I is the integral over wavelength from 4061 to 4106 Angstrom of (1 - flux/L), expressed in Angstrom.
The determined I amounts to 2.5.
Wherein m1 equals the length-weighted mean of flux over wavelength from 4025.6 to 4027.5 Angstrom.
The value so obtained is 18.9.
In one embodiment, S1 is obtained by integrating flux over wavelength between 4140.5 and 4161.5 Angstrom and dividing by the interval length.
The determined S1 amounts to 19.4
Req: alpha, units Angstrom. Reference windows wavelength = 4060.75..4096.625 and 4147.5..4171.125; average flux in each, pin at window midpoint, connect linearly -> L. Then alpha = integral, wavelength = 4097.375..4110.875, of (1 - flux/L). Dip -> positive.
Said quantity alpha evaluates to 2.1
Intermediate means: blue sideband 18.9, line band 16.1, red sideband 19.5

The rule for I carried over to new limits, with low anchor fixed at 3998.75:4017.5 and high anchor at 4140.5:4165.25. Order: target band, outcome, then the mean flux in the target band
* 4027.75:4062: 0.47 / 19.3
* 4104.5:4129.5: 1.36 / 18.5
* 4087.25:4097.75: 0.82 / 18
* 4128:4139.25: 0.04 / 19.5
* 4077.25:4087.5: -0.27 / 20.1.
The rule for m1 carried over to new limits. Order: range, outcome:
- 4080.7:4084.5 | 21.5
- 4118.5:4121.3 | 20.8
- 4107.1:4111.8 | 15.9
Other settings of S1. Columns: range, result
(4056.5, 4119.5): 18.5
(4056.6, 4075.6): 19.2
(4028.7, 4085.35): 19.2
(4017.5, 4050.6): 19.9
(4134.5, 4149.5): 19.3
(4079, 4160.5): 18.9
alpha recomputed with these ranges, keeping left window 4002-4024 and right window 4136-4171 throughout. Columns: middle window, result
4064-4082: 1.38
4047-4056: 0.69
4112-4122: -0.27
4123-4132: 0.20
